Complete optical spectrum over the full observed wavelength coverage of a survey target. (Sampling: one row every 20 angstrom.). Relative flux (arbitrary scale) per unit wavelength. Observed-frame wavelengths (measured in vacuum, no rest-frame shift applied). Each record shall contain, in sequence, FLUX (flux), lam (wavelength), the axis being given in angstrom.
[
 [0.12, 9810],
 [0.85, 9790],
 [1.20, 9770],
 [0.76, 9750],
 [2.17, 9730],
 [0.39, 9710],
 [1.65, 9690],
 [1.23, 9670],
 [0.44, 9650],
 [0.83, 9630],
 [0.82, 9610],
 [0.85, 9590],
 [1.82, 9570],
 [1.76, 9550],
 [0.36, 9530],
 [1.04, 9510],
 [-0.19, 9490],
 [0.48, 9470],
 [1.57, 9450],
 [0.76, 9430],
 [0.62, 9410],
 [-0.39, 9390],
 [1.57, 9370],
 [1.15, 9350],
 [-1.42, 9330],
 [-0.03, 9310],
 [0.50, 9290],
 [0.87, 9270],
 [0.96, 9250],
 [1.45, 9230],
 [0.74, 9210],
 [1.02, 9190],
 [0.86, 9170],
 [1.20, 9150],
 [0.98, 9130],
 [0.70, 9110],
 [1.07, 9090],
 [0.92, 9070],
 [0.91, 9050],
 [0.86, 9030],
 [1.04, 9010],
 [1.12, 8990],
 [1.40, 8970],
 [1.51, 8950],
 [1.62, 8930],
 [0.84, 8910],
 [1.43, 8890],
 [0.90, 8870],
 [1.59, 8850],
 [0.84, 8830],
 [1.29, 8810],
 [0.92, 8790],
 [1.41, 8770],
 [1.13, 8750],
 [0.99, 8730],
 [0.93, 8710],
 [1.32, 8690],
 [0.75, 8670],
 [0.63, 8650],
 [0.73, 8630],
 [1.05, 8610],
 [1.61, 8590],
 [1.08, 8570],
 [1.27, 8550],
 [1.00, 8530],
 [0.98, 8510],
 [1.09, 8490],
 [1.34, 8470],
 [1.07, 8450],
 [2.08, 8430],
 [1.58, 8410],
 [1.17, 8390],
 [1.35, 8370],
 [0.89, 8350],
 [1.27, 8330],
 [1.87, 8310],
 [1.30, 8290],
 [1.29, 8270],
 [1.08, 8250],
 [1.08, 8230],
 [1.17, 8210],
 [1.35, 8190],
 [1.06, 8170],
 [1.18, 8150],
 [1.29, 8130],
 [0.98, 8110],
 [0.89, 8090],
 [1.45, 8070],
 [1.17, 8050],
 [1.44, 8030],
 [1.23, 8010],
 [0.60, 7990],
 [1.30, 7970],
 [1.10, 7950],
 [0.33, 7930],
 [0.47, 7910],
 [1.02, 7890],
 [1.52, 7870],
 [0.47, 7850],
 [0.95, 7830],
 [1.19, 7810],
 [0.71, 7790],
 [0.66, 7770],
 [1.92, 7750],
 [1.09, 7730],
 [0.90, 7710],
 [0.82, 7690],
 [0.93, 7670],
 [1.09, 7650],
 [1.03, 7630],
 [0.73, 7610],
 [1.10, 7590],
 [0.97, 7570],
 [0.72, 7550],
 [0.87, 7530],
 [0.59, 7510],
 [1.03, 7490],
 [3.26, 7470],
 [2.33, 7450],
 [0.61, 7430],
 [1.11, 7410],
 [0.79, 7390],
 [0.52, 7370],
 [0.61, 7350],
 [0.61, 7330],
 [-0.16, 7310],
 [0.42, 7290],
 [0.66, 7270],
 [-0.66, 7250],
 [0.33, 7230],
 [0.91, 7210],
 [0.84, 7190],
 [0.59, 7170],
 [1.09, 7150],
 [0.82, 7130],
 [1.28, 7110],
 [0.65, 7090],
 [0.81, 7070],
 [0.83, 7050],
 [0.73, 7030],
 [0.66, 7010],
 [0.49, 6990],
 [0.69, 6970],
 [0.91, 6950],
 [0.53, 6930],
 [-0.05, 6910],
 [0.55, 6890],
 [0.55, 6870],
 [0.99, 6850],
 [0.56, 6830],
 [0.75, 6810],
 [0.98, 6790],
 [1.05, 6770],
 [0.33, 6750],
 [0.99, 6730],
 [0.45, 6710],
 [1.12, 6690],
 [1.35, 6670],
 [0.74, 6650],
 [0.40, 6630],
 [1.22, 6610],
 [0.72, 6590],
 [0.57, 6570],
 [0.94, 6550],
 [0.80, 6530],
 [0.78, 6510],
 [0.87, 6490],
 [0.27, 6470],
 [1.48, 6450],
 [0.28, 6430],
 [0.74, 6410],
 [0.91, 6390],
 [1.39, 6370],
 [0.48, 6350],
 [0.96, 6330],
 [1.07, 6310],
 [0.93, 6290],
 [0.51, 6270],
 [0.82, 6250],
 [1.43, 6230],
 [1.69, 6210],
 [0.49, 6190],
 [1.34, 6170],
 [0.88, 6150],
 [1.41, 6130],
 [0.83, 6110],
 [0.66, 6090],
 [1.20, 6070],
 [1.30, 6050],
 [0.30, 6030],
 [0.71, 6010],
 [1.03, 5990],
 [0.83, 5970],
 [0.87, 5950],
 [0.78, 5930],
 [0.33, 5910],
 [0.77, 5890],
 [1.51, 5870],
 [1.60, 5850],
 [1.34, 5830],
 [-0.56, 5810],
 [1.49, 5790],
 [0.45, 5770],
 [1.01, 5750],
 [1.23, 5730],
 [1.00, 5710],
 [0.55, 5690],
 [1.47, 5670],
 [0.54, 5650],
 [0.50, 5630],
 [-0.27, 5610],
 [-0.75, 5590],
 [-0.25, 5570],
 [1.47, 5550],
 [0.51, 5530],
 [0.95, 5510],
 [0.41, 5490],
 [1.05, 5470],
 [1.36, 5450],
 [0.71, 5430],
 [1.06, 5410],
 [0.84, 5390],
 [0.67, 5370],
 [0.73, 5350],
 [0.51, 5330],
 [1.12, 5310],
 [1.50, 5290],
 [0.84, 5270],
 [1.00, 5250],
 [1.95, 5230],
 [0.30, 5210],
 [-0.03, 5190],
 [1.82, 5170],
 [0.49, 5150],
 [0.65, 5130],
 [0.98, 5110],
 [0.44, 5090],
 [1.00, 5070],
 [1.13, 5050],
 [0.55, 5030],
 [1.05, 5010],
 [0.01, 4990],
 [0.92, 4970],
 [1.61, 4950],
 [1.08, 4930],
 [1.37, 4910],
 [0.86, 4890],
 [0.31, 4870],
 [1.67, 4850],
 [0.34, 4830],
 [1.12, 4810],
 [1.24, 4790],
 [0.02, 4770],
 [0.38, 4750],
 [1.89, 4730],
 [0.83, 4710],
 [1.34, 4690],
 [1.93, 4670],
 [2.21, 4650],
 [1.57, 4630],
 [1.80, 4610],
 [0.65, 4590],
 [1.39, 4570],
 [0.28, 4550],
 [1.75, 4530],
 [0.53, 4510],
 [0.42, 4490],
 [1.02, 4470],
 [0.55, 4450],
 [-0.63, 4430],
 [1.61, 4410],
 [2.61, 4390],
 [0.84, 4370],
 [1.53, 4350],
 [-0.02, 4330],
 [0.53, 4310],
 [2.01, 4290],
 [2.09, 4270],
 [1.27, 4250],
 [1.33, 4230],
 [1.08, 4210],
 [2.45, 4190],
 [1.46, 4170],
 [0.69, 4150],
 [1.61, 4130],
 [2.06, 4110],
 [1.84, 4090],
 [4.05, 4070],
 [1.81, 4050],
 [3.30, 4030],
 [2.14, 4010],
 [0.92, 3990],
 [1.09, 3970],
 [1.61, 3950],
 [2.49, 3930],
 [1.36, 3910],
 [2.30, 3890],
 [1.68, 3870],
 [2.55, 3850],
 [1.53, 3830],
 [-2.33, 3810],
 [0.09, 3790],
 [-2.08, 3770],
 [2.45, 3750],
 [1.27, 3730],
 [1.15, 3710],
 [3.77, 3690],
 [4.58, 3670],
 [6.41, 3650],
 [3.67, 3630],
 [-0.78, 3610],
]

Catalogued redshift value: 1.00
